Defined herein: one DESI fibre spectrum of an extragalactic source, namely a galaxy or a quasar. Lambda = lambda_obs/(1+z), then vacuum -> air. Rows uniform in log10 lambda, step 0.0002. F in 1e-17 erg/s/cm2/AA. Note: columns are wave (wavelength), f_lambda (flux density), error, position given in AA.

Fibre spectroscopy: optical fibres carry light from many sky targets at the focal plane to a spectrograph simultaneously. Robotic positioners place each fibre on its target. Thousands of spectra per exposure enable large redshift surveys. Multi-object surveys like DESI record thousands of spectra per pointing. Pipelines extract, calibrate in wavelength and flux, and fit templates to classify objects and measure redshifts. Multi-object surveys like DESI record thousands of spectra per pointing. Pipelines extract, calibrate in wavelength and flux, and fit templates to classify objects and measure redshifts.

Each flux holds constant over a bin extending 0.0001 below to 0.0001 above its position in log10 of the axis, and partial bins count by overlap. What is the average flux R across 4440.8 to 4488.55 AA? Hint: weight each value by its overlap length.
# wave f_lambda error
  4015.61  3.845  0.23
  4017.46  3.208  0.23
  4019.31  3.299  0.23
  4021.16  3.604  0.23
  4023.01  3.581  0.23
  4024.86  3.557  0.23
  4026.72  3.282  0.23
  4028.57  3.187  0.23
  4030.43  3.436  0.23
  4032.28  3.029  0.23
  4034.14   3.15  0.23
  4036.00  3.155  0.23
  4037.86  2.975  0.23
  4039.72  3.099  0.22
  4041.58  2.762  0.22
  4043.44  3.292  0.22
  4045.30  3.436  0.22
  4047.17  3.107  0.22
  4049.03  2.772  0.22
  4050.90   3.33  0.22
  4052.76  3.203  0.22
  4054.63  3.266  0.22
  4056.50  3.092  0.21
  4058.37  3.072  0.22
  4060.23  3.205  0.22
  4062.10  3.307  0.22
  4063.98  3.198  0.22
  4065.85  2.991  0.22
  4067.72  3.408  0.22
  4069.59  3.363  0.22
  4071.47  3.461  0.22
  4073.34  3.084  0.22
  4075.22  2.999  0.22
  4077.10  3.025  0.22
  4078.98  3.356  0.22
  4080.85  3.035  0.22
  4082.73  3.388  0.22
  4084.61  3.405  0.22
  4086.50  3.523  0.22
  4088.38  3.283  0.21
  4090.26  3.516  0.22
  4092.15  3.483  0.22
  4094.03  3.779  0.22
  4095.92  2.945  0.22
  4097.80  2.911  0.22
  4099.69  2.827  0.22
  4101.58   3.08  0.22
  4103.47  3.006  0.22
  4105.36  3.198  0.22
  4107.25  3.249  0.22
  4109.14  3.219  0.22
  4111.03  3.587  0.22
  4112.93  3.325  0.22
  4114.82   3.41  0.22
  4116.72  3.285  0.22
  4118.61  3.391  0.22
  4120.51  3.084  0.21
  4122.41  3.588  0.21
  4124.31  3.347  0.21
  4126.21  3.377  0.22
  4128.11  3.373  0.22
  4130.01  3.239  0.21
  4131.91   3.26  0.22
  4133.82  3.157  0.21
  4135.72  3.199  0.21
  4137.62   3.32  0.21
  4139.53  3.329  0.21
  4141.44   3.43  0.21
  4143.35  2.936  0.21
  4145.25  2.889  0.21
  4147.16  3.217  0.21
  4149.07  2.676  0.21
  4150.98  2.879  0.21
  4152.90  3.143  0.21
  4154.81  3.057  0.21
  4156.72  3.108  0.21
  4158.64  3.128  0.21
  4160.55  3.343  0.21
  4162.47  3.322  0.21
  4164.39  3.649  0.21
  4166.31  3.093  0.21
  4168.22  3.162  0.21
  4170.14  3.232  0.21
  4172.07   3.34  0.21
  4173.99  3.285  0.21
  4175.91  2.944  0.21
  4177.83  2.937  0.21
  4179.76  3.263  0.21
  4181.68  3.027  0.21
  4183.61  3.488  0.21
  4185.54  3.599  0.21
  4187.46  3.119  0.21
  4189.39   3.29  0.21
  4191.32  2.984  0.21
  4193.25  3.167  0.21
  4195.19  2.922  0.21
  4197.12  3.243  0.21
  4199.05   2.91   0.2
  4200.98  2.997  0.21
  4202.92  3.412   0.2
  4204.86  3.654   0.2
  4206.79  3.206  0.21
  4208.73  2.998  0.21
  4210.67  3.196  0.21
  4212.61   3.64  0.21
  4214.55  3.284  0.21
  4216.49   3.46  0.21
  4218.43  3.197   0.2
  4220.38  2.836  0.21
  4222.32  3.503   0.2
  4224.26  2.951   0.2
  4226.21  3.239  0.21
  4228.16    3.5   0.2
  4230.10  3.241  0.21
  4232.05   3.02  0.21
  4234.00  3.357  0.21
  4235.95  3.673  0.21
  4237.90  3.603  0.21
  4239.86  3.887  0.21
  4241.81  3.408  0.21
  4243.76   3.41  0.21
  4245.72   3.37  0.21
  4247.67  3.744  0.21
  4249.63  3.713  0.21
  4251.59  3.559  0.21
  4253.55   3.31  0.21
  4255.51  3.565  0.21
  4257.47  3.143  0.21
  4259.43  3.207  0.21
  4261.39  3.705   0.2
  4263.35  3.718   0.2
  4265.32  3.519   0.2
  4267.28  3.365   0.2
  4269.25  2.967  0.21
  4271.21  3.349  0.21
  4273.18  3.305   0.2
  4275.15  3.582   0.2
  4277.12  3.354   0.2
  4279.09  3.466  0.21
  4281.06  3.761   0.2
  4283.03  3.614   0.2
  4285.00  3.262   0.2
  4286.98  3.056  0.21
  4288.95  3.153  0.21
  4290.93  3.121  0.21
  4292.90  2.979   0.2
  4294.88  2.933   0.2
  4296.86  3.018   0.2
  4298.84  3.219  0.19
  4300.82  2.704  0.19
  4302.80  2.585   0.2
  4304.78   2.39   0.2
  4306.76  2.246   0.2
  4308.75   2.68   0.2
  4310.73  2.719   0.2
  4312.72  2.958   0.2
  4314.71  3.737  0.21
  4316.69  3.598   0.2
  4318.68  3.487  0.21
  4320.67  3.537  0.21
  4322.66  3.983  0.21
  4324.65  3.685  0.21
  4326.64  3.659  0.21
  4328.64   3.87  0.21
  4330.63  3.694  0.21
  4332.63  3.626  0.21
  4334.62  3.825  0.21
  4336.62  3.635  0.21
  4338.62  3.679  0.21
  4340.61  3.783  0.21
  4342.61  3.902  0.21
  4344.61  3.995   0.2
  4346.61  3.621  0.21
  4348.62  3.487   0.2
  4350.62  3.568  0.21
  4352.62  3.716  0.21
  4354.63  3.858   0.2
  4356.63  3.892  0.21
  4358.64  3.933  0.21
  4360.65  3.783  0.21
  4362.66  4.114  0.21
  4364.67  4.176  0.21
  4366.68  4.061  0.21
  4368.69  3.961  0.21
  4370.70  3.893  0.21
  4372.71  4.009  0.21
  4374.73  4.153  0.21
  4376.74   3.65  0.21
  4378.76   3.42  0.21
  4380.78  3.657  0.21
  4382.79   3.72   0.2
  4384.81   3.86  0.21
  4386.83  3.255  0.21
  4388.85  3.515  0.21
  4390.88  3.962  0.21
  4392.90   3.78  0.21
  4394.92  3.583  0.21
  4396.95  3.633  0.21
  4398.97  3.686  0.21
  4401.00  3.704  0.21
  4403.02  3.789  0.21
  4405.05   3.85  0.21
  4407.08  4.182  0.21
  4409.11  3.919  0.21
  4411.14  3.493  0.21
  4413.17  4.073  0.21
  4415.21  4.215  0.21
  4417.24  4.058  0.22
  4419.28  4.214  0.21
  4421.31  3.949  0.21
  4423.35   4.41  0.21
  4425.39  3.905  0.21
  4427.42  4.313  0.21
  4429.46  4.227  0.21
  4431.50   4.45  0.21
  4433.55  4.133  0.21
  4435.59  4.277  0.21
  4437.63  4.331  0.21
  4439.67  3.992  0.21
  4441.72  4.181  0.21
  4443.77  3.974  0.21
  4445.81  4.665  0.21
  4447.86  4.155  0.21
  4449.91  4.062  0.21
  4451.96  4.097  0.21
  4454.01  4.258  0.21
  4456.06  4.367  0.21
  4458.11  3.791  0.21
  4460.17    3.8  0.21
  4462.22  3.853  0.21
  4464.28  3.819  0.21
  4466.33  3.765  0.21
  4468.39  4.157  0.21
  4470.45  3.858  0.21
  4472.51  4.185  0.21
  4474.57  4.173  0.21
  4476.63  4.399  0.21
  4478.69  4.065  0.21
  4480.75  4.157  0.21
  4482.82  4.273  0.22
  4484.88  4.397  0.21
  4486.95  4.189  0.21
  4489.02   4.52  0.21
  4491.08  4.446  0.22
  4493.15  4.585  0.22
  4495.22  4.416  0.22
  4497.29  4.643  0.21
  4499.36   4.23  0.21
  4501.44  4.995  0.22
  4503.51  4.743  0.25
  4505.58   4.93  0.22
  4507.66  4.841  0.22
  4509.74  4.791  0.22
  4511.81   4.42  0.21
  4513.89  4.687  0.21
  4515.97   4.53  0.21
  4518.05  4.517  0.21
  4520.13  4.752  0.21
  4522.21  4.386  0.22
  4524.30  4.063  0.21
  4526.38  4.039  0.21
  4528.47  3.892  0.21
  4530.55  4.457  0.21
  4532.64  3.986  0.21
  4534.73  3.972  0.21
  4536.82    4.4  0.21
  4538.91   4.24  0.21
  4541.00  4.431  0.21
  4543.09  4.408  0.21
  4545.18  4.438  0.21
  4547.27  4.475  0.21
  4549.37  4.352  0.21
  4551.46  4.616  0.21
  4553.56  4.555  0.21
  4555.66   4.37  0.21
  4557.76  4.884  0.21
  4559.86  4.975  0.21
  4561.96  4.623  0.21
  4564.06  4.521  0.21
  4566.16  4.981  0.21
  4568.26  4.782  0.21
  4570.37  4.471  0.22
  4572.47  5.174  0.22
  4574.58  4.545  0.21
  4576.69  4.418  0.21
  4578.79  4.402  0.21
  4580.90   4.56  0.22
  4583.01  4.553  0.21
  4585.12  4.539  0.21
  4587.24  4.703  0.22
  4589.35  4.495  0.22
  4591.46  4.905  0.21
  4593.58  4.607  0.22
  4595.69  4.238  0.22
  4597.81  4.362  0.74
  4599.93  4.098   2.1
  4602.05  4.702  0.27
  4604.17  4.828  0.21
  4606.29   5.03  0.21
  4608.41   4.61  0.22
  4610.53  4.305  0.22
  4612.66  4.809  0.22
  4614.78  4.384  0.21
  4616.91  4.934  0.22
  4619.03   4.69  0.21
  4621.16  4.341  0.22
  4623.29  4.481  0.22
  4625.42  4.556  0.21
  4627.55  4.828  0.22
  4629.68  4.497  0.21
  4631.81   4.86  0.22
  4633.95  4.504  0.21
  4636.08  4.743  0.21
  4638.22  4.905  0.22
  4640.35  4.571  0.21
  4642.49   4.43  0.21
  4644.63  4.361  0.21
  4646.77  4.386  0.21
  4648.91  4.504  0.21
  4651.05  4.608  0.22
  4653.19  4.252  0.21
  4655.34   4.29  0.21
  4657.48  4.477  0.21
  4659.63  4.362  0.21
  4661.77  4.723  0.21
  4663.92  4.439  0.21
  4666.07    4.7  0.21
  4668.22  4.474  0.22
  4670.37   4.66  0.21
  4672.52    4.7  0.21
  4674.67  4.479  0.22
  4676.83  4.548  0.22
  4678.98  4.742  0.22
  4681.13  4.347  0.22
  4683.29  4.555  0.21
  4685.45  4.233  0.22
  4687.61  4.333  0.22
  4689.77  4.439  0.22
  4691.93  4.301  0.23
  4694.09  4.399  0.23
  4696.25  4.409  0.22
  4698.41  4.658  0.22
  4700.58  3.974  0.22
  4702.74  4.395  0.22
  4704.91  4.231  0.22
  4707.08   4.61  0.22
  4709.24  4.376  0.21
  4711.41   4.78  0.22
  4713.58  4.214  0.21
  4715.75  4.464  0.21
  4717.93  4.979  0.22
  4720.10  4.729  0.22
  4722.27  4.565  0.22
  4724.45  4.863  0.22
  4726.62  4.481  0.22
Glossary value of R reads 4.12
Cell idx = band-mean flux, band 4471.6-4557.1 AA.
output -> 4.42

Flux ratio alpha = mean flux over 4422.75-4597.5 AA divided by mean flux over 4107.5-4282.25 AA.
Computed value 1.3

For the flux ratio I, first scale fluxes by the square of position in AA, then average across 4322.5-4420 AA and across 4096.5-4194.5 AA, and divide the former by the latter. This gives 1.32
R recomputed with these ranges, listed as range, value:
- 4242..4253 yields 3.54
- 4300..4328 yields 3.15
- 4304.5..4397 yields 3.65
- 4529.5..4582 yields 4.52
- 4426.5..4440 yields 4.26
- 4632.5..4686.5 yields 4.52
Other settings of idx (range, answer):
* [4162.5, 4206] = 3.22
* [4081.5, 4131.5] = 3.3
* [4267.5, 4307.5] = 3.11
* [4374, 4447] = 3.95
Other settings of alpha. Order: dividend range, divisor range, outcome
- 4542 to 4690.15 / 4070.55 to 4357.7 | 1.38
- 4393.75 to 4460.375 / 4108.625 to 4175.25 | 1.25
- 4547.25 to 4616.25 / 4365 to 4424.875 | 1.19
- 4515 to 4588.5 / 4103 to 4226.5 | 1.39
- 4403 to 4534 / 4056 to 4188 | 1.31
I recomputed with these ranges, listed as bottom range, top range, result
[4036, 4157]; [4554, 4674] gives 1.82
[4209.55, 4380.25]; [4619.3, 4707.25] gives 1.53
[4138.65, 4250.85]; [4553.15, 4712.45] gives 1.71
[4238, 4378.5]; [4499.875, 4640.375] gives 1.47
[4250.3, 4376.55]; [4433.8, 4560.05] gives 1.35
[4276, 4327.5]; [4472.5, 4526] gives 1.54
